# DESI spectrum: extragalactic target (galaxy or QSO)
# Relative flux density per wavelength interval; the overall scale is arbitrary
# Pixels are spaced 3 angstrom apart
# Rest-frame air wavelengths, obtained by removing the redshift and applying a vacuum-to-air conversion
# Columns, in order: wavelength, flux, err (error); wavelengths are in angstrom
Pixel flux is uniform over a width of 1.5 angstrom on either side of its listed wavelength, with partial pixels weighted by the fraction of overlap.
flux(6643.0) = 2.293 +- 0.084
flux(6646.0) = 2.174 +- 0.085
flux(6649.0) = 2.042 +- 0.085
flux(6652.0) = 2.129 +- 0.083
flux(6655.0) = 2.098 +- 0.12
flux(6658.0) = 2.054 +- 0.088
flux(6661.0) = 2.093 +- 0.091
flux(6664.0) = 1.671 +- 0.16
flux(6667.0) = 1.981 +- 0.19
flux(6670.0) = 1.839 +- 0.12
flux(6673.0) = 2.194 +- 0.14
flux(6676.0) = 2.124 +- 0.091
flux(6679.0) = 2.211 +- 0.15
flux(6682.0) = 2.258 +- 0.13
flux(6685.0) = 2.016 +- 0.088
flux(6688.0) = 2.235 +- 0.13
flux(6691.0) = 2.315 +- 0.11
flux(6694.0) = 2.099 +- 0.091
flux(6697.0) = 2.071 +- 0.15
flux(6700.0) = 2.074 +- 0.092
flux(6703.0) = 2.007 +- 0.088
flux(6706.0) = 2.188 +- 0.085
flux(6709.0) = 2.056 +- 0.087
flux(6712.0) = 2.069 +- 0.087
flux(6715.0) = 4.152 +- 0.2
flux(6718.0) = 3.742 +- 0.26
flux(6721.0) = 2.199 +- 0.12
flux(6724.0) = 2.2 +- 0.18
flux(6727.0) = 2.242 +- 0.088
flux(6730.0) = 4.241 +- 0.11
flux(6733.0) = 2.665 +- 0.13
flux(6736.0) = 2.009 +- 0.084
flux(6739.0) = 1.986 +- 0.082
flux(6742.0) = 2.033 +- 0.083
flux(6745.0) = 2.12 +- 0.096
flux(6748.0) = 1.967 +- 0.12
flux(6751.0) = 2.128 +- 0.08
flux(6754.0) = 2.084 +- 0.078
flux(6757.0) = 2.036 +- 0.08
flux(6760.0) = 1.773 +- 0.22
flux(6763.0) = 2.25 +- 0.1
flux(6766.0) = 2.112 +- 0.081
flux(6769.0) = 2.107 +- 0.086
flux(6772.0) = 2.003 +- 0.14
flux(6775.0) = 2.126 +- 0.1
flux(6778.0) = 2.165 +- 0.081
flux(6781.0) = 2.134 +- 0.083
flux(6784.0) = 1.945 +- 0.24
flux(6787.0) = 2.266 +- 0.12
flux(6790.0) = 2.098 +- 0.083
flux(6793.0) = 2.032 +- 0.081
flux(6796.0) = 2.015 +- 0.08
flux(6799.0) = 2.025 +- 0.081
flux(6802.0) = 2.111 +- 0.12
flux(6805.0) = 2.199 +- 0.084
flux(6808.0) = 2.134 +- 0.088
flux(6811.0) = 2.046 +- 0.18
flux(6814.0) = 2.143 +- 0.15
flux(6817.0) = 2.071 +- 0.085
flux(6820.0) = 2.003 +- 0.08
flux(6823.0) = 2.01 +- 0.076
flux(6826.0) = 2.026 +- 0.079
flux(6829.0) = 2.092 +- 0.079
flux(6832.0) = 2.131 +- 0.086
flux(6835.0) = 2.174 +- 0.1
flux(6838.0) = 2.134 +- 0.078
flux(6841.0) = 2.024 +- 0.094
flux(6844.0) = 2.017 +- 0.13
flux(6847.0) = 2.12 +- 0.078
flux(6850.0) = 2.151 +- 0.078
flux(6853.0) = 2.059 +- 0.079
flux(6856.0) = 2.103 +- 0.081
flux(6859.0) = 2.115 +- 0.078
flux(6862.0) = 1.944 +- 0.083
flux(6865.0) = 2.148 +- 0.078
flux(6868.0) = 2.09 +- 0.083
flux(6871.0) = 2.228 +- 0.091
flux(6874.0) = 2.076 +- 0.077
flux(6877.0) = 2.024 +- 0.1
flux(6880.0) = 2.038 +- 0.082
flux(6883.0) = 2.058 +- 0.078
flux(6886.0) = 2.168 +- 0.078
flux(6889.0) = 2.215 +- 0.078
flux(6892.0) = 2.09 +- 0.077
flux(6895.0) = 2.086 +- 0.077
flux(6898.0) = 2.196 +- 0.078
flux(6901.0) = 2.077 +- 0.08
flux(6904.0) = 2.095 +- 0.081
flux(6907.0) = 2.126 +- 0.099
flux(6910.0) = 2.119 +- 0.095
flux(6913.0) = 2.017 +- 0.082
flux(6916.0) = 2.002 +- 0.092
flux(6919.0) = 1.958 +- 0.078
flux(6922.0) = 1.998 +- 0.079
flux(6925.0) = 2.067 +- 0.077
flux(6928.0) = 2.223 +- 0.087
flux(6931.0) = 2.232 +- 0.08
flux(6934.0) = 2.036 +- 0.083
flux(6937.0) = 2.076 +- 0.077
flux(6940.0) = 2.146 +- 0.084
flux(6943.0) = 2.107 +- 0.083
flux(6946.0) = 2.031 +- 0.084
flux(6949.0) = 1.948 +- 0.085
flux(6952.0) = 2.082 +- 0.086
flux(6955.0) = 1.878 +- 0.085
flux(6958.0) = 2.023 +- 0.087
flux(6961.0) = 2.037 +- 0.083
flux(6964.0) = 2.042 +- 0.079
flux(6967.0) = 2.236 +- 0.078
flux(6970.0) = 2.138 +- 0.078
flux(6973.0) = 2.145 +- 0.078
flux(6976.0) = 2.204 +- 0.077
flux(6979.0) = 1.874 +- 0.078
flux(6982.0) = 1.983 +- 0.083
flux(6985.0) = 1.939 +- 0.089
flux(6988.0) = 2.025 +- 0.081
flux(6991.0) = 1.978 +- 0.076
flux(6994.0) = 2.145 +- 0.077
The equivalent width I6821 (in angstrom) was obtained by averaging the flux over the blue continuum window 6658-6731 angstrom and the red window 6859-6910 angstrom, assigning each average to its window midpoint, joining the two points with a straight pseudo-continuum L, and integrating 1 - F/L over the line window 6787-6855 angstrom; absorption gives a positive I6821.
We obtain 2.9 angstrom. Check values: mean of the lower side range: 2.33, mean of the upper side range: 2.1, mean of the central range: 2.09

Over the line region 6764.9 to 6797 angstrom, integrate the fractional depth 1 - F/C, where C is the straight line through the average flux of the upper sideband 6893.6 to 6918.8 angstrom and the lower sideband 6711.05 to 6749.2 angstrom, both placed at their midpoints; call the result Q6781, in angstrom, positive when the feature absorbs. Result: 4.7 angstrom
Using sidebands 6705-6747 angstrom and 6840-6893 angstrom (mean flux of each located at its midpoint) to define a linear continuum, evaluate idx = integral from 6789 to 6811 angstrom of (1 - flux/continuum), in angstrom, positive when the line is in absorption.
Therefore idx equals 2.2 angstrom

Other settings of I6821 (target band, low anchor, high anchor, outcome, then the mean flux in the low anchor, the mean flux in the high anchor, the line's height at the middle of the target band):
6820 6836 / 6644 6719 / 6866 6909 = 0.52 angstrom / 2.23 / 2.11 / 2.15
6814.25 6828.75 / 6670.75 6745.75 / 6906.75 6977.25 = 1.23 angstrom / 2.38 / 2.08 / 2.23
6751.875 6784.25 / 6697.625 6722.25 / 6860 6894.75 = 4.31 angstrom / 2.55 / 2.1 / 2.39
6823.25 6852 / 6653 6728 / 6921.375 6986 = 0.73 angstrom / 2.25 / 2.07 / 2.15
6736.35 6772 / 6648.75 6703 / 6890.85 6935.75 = 0.58 angstrom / 2.08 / 2.09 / 2.08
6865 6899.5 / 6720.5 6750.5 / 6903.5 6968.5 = 0.47 angstrom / 2.36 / 2.07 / 2.15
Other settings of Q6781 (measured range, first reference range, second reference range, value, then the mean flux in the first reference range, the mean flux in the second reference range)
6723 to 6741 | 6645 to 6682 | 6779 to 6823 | -4.2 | 2.06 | 2.09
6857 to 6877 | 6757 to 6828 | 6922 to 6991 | -0.2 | 2.08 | 2.06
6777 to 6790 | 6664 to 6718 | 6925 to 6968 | 0.4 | 2.26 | 2.08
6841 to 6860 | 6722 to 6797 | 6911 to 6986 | 0.3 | 2.19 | 2.06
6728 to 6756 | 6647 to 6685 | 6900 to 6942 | -3.9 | 2.06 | 2.08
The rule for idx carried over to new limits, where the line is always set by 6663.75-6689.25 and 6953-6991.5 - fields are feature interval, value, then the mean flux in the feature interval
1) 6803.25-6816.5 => -0.4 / 2.13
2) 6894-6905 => -0.4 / 2.12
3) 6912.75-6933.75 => -0.3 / 2.07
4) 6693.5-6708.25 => -0.1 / 2.09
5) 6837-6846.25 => 0.0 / 2.06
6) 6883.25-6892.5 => -0.5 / 2.15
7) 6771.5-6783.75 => -0.2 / 2.1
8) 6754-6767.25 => 0.1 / 2.05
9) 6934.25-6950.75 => -0.1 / 2.06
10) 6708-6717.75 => -4.0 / 2.92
